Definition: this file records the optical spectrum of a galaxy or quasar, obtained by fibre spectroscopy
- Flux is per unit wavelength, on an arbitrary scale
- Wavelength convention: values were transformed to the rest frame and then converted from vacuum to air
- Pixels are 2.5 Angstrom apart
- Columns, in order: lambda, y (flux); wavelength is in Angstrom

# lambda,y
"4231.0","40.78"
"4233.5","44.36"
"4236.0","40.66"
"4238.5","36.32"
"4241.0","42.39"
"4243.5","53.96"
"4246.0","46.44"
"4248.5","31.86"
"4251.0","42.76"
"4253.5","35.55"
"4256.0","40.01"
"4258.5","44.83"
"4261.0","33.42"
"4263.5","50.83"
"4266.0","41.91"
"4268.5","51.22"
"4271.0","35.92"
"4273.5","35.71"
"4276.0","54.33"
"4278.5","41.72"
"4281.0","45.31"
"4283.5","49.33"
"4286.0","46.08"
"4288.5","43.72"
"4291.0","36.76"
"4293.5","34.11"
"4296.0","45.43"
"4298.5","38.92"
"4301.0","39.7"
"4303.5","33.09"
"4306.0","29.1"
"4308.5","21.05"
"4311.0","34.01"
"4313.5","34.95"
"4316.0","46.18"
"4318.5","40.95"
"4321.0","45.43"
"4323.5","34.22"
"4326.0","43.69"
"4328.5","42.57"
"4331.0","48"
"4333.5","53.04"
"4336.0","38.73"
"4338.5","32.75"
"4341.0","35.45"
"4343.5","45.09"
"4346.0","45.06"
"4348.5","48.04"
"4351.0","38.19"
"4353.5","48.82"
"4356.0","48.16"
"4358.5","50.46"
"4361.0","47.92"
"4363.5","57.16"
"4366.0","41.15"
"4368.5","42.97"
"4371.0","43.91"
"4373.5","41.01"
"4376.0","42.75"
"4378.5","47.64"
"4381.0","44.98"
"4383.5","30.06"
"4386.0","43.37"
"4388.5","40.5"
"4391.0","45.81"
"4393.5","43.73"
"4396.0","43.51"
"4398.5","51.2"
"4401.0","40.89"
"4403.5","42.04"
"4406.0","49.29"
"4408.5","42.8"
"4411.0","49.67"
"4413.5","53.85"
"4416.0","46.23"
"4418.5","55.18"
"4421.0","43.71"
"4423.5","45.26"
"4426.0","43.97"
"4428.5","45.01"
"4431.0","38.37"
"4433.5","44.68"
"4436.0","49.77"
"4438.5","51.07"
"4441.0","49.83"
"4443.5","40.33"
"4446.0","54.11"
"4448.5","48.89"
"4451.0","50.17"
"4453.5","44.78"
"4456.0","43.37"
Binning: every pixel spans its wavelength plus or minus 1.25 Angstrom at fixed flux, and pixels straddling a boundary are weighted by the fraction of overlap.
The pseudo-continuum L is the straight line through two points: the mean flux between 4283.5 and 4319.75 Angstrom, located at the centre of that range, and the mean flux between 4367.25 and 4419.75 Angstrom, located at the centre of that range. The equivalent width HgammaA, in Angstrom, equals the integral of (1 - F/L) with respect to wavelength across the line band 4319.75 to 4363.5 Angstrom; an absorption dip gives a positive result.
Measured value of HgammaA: -3.55 Angstrom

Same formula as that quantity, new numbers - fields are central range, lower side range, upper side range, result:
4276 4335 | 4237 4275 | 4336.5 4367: 3.56 Angstrom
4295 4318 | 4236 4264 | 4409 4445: 3.86 Angstrom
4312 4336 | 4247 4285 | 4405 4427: 0.86 Angstrom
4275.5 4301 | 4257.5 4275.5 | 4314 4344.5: -0.47 Angstrom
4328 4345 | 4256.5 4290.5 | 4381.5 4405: 0.36 Angstrom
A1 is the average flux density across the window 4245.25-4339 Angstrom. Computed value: 40.7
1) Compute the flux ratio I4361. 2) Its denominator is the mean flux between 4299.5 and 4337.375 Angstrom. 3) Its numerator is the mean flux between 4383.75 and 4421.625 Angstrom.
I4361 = 1.2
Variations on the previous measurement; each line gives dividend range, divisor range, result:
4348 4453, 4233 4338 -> 1.12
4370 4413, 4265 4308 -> 1.07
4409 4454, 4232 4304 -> 1.13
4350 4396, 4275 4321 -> 1.12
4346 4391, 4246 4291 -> 1.05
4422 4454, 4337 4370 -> 1.04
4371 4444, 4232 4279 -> 1.07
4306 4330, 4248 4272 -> 0.92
